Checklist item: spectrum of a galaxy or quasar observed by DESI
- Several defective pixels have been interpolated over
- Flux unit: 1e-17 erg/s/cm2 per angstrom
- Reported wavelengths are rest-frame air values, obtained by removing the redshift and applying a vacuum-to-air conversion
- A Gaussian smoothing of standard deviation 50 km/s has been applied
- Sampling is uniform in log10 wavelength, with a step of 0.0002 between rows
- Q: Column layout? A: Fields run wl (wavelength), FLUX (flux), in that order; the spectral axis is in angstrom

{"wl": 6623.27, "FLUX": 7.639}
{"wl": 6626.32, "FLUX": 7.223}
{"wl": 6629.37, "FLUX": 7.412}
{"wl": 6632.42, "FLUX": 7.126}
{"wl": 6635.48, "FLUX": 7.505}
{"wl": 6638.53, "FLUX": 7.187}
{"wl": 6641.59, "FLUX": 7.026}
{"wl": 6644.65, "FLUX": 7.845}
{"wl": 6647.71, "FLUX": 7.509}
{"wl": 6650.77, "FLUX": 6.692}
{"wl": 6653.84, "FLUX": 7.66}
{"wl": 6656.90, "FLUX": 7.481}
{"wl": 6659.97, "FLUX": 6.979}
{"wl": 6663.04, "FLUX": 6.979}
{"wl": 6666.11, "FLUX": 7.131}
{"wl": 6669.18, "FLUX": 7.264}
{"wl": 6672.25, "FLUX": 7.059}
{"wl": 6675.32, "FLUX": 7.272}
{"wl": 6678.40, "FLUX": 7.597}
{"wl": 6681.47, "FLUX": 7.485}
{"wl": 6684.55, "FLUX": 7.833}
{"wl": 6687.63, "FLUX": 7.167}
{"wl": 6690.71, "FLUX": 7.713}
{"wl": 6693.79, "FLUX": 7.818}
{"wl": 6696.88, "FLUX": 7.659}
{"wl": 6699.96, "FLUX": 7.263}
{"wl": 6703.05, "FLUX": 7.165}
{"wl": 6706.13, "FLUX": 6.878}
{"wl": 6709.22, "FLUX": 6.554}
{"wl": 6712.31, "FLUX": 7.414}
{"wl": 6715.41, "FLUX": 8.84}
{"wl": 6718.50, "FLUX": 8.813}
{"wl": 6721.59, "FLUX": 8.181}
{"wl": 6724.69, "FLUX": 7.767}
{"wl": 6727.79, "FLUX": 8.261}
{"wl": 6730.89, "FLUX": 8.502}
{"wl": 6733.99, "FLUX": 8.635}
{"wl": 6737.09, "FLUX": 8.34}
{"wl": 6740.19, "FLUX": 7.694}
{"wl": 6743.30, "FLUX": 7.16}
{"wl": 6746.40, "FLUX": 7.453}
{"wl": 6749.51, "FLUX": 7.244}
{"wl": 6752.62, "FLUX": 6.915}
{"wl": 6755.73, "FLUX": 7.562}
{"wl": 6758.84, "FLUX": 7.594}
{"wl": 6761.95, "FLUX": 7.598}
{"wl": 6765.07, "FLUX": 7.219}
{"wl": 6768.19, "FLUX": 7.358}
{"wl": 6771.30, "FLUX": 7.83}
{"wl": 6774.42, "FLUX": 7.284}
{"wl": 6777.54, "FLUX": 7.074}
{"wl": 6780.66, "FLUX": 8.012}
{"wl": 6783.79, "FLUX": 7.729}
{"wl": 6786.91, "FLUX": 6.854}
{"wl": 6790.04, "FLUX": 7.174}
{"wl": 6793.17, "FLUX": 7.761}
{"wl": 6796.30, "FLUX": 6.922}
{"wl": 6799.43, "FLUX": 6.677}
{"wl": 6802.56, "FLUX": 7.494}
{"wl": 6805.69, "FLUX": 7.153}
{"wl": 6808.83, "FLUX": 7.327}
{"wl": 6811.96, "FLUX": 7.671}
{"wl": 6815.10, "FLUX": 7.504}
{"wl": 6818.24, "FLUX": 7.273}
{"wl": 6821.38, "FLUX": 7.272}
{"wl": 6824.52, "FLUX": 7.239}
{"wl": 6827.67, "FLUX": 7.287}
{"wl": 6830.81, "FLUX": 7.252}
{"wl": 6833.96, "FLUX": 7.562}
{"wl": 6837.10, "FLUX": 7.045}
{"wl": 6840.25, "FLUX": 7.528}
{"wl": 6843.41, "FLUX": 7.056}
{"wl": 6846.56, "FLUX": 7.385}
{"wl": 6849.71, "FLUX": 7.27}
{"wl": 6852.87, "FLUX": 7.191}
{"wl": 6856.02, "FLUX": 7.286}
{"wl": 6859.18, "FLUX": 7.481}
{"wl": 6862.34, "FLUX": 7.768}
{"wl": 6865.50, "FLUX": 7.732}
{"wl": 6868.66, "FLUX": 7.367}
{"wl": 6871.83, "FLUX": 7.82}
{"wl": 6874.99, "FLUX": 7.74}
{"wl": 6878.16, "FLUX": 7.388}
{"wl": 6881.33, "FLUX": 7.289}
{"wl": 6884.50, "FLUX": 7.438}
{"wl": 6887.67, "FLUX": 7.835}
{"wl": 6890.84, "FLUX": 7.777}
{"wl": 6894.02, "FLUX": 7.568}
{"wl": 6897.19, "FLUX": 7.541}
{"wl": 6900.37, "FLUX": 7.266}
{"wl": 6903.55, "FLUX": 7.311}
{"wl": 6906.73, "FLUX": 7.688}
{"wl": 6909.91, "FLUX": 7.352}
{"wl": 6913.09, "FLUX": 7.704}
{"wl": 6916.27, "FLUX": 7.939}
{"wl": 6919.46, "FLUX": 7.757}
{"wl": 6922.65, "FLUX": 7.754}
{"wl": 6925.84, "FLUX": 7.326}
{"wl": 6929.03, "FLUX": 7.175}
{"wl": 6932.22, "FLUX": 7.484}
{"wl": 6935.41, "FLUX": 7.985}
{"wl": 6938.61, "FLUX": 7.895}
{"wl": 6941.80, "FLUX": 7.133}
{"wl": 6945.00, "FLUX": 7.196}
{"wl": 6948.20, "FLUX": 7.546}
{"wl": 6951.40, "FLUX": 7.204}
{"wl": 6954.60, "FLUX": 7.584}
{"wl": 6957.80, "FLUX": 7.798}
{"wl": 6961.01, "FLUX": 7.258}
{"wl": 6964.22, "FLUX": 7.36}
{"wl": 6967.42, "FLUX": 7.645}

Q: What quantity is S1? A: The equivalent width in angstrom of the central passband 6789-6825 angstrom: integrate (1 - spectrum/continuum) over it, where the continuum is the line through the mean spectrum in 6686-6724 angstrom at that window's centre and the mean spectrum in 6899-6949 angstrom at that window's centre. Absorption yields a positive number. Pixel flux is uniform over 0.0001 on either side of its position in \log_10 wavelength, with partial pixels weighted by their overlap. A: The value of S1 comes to 1.4 angstrom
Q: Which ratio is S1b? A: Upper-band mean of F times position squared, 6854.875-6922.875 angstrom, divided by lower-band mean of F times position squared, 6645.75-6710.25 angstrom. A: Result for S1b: 1.10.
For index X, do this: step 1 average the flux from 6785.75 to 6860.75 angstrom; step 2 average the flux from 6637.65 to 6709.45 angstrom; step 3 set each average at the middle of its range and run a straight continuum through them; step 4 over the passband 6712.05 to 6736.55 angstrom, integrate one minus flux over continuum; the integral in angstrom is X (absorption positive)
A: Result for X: -3.5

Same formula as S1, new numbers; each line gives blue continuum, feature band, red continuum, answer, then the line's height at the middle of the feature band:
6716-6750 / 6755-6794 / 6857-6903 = 2.25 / 7.91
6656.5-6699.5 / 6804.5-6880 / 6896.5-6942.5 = 1.05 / 7.51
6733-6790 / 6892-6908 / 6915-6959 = 0.13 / 7.54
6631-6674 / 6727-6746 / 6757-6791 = -1.74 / 7.38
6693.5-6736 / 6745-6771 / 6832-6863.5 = 1.00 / 7.68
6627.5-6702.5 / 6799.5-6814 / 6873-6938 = 0.28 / 7.48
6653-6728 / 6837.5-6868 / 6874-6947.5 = 0.57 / 7.54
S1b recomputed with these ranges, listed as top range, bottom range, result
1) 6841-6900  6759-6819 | 1.04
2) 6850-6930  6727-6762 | 1.02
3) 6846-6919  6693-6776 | 1.03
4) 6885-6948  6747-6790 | 1.07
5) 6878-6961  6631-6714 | 1.11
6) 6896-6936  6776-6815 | 1.07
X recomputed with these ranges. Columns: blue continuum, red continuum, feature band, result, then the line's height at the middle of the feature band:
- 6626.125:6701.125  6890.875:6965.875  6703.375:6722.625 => -0.9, 7.39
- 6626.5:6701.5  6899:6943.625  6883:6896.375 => -0.2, 7.53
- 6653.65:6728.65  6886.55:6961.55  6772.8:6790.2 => 0.4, 7.53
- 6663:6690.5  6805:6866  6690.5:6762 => -3.5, 7.35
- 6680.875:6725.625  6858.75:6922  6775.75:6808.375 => 1.4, 7.62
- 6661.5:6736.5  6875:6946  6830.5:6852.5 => 0.8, 7.58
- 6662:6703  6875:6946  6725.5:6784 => -1.7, 7.45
